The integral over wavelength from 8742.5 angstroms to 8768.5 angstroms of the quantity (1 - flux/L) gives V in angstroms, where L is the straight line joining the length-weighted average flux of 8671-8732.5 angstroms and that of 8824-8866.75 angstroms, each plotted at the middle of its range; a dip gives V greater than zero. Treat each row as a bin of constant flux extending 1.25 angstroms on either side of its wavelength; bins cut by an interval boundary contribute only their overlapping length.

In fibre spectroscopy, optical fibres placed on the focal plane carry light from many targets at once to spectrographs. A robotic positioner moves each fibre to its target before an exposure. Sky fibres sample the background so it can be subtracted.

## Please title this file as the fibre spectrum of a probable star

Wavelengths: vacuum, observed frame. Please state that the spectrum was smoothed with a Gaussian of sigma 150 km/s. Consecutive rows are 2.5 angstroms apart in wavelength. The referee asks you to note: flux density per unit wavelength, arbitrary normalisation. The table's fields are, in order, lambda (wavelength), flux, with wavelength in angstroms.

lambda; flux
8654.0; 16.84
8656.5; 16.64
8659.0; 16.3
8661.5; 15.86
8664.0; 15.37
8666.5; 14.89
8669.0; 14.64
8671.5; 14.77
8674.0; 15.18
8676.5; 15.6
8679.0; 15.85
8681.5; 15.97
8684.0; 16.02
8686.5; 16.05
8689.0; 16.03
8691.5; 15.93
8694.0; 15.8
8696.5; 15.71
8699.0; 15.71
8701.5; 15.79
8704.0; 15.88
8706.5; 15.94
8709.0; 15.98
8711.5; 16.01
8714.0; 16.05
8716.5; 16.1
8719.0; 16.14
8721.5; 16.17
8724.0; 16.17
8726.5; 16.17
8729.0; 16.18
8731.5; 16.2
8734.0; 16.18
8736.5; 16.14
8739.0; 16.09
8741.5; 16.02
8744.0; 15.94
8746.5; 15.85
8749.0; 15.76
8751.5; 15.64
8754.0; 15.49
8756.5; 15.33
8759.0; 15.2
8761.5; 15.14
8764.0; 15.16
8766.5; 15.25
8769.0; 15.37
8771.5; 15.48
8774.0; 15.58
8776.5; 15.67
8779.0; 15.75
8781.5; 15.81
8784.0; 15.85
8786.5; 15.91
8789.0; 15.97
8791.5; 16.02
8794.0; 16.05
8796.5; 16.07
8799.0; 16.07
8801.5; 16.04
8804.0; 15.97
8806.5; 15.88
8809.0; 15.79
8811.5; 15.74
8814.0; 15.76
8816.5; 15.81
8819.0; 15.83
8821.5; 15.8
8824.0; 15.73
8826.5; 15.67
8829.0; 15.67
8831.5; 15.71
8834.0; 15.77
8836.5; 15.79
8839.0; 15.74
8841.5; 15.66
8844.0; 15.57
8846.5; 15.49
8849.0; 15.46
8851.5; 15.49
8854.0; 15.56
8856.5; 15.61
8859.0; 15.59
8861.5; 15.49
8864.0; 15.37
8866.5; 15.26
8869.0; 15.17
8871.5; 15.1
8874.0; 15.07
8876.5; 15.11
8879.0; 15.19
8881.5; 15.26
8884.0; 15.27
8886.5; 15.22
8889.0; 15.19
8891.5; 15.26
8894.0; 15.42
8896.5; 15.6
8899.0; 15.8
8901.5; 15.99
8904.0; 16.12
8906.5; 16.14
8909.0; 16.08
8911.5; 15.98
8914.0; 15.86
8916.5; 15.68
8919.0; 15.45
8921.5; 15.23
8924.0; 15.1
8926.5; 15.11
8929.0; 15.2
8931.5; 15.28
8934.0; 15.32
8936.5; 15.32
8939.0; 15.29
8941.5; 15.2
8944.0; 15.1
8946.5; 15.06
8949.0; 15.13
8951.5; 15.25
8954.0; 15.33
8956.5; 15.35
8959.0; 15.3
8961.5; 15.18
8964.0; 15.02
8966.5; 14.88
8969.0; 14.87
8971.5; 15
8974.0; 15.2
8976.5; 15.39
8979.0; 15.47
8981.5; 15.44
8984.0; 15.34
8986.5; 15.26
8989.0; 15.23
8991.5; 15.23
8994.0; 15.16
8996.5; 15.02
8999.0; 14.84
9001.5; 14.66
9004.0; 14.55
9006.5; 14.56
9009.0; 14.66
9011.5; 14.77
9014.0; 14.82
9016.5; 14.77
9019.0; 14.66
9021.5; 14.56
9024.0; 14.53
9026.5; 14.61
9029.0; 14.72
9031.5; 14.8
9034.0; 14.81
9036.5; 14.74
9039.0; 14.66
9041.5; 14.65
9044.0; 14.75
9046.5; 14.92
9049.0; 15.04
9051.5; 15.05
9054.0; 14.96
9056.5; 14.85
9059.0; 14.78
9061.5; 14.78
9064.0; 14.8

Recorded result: 0.5 angstroms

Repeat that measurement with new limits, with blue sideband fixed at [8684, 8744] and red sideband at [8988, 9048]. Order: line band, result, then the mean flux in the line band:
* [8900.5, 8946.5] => -1.0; 15.5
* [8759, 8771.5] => 0.4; 15.3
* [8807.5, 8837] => -0.3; 15.8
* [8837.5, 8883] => 0.1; 15.4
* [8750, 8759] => 0.2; 15.5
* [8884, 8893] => 0.0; 15.2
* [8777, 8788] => -0.1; 15.8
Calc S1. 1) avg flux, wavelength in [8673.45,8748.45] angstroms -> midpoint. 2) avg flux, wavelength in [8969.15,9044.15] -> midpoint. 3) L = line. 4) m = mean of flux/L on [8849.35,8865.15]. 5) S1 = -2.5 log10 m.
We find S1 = -0.01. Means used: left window 16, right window 14.9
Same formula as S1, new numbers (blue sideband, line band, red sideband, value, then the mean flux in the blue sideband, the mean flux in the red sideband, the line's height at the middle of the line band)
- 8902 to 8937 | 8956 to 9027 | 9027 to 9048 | 0.007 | 15.6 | 14.8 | 15.1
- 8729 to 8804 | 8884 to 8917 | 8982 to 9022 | -0.030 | 15.8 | 14.9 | 15.3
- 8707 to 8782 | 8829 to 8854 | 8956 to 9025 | -0.010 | 15.8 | 15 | 15.5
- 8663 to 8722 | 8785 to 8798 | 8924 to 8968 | -0.033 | 15.7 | 15.2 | 15.5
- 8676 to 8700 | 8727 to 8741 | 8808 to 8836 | -0.022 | 15.9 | 15.8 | 15.8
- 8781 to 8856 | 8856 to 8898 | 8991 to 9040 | 0.012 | 15.8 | 14.7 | 15.5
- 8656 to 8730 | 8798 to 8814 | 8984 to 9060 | -0.029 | 15.8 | 14.8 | 15.5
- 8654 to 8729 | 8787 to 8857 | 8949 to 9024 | -0.021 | 15.8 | 15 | 15.5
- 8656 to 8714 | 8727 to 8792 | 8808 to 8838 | 0.001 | 15.7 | 15.8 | 15.7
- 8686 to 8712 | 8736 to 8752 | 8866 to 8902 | -0.012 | 15.9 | 15.3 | 15.7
